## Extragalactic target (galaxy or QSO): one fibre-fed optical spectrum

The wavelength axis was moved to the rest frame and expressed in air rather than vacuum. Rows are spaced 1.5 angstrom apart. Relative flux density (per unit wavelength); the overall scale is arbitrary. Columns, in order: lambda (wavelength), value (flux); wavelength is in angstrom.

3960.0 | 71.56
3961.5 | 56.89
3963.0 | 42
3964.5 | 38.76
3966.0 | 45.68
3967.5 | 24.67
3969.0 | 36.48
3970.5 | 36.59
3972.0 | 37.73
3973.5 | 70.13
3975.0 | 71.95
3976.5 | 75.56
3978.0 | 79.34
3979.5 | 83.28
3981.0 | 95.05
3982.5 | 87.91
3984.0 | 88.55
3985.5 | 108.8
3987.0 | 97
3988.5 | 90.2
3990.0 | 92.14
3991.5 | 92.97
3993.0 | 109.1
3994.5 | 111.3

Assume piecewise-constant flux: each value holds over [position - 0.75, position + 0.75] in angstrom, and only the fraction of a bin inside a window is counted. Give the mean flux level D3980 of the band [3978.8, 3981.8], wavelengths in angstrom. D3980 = 89.2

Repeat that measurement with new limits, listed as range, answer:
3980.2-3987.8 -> 95.3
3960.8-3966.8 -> 45.6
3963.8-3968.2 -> 36.5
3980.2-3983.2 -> 91.4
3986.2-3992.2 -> 93.2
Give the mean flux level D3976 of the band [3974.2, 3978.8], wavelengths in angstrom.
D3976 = 75.6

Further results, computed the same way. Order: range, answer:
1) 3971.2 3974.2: 53.4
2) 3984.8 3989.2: 98.6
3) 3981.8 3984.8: 88.6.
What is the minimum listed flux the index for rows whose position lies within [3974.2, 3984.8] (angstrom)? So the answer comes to 71.95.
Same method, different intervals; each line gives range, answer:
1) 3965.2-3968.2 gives 24.67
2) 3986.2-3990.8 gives 90.2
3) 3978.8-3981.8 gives 83.28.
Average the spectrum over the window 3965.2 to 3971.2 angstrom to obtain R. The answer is 35.9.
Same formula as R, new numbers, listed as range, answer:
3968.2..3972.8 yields 37.2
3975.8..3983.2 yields 84.3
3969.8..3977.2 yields 58.4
